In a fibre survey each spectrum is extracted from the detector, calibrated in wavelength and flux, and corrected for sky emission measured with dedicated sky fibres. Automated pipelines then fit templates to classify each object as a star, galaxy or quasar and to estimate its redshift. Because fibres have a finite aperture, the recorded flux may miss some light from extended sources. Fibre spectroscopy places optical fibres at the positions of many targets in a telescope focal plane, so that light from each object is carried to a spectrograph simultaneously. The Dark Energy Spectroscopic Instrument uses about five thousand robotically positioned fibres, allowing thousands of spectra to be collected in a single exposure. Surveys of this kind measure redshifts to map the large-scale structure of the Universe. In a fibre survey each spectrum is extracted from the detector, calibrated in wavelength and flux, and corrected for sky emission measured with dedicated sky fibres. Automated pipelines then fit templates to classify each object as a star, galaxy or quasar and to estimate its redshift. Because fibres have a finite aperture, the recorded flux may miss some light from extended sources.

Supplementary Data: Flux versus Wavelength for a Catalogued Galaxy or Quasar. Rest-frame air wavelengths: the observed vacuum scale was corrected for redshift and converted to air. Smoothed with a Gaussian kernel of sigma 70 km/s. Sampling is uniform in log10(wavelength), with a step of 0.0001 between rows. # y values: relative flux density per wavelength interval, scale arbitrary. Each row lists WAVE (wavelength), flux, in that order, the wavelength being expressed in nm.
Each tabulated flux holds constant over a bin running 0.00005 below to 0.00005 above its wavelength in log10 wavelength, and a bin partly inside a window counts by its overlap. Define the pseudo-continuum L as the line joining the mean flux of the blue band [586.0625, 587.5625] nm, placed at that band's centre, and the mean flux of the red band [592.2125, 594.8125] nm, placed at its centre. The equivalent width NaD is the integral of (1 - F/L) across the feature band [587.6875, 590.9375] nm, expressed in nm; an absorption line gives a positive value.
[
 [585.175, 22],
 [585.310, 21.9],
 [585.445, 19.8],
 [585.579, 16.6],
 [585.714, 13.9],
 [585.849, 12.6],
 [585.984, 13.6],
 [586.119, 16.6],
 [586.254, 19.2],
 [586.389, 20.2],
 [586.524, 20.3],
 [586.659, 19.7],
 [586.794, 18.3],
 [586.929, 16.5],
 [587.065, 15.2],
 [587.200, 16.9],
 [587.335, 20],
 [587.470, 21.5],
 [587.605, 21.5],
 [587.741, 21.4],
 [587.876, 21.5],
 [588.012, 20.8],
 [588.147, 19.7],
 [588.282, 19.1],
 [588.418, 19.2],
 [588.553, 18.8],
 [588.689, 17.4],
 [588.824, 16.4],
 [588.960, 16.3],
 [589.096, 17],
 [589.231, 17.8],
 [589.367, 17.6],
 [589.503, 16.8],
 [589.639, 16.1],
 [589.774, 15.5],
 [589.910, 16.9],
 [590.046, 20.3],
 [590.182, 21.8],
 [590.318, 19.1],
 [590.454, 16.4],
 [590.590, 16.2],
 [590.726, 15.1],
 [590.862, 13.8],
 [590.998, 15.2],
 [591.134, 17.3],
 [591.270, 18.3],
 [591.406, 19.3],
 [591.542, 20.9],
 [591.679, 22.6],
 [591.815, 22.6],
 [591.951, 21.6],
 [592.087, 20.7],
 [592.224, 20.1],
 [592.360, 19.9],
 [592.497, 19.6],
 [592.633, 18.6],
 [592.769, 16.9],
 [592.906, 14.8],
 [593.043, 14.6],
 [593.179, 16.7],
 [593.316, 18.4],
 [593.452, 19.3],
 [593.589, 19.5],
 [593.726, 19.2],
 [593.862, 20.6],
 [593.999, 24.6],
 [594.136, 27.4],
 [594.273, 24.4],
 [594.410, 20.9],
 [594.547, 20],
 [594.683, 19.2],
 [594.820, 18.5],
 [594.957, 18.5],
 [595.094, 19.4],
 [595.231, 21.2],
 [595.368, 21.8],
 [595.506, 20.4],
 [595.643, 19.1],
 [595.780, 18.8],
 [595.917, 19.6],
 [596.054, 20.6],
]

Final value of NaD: 0.19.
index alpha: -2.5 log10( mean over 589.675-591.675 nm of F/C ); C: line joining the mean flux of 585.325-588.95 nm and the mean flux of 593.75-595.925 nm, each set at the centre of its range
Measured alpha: 0.11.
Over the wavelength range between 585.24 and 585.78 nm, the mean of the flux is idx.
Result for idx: 18.1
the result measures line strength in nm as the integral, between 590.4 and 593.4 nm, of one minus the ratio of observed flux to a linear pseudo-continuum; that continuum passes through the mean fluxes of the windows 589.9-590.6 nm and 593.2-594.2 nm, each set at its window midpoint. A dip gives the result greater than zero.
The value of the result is 0.25 nm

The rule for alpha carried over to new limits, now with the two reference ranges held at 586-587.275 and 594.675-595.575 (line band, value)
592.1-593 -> 0.05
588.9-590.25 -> 0.06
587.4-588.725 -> -0.11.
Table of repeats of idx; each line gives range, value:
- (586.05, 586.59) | 19.1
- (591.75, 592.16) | 21.6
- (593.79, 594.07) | 22.6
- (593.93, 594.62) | 23.4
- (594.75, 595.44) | 19.9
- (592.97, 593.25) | 15.6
